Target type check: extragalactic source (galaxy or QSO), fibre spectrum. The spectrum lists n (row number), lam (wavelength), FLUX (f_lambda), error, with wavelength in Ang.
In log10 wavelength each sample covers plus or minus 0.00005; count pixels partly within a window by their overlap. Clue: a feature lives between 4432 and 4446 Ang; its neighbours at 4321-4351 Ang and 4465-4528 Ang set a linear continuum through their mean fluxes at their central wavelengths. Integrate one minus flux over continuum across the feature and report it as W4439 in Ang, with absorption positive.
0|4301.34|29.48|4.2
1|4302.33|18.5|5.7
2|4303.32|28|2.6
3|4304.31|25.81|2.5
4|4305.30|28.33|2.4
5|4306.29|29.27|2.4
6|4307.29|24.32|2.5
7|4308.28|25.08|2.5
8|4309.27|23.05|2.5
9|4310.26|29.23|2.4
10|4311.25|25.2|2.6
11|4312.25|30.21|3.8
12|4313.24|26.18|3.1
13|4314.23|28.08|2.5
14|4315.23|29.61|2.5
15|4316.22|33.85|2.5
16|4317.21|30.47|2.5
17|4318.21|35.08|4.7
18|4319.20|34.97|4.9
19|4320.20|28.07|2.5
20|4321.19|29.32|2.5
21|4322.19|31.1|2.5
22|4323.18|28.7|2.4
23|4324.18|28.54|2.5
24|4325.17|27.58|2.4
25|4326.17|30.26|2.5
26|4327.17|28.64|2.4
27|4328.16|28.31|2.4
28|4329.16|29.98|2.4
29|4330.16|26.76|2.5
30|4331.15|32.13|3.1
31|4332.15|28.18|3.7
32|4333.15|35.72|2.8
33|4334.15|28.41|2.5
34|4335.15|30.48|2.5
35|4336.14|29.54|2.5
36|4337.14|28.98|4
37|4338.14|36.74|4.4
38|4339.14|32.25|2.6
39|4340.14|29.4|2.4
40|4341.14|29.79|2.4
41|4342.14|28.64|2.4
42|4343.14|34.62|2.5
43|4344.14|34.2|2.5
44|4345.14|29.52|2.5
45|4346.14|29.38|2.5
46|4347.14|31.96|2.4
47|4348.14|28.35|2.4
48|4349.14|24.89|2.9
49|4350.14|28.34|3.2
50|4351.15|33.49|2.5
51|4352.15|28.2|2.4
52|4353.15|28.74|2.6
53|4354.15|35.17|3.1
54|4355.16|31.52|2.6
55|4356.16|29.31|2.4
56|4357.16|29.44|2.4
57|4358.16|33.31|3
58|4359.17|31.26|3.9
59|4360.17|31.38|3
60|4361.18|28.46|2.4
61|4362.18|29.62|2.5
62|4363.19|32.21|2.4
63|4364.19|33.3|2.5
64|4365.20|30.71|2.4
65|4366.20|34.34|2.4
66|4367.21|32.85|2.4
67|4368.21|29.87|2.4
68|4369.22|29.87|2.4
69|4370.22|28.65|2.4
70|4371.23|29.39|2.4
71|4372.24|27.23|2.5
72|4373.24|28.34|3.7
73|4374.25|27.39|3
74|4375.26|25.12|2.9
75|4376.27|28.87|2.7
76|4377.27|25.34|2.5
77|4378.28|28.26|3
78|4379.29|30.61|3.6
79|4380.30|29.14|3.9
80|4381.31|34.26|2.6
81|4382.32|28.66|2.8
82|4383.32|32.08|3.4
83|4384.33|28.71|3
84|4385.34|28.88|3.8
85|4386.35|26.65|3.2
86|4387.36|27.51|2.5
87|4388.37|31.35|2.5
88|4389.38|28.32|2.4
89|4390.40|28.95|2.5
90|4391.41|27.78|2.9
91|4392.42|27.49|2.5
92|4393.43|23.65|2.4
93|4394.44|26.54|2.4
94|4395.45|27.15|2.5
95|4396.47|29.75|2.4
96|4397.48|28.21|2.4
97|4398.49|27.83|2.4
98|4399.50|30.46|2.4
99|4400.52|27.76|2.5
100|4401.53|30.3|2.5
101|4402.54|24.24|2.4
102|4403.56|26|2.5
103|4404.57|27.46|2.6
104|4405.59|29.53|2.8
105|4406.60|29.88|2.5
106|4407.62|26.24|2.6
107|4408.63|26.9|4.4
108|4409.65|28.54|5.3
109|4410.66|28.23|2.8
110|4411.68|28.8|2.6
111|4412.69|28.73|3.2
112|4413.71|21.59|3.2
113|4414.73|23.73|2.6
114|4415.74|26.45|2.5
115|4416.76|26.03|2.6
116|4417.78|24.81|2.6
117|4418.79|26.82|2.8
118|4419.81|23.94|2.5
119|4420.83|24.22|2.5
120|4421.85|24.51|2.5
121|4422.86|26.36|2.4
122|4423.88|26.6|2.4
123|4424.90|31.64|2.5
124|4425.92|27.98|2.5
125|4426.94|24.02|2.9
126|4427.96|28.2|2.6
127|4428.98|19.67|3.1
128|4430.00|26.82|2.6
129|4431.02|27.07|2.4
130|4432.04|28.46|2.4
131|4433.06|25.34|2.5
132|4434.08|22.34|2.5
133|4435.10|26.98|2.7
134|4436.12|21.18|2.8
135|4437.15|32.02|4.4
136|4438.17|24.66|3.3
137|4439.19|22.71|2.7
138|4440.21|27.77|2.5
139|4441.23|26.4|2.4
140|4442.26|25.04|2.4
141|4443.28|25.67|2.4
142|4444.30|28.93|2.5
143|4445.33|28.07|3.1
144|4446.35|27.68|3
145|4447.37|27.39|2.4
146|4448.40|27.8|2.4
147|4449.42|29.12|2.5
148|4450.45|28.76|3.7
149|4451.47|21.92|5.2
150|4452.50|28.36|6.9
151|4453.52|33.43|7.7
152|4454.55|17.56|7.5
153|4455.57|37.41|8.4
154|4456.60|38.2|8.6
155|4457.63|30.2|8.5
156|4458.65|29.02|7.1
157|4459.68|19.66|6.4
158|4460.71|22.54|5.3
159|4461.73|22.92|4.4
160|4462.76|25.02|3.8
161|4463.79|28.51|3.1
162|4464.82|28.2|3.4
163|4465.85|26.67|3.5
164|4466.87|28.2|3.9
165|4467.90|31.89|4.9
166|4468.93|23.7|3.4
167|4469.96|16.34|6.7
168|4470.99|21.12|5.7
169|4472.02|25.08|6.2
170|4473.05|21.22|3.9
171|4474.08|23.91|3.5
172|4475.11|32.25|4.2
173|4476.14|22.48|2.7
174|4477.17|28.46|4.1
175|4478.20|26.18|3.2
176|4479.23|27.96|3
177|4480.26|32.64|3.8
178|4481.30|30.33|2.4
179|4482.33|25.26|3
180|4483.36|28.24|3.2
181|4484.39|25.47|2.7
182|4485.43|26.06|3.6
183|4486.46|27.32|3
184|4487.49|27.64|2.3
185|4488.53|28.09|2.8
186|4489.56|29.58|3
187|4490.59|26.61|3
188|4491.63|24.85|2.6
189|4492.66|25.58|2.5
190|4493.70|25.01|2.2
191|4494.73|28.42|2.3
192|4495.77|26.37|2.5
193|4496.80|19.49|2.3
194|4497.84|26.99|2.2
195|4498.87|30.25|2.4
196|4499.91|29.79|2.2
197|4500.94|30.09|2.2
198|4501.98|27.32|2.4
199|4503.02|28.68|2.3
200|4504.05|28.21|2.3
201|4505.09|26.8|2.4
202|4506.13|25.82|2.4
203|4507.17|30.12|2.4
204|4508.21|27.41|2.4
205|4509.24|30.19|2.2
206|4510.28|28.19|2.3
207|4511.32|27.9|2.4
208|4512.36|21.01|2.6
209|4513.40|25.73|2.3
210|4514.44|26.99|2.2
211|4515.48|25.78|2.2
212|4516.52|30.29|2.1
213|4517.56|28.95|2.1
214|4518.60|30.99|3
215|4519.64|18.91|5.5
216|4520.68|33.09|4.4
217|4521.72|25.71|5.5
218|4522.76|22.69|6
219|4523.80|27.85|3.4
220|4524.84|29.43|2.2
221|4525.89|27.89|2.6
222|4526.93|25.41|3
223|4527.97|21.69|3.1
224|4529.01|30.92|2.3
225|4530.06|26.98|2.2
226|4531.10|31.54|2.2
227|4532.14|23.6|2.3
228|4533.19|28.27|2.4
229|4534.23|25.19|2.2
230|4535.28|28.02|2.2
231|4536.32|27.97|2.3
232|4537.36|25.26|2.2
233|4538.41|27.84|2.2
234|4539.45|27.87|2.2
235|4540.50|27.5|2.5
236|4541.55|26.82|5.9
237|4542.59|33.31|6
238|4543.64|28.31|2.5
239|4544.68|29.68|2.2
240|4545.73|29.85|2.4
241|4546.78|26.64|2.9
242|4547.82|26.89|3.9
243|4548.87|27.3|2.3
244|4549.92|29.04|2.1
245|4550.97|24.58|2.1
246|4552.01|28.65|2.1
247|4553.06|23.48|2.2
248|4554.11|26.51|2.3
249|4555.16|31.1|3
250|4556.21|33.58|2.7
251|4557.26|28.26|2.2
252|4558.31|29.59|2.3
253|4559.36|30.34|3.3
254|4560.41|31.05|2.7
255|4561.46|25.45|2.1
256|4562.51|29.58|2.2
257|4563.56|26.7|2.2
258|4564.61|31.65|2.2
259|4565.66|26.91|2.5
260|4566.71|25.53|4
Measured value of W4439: 1.0 Ang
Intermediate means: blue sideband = 30.1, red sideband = 26.8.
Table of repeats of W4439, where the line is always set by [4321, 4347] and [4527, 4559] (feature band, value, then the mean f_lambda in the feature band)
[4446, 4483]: 2.4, 26.9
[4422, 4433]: 1.0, 26.6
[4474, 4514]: 1.6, 27.3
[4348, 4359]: 0.0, 30.2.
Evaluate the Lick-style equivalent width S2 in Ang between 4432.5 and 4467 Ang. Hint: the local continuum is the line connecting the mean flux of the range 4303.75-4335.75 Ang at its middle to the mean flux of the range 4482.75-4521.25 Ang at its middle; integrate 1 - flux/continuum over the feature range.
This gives 1.1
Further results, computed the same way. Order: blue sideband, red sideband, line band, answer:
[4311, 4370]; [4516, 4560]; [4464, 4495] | 2.27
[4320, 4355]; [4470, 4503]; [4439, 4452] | 0.38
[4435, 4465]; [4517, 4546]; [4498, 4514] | -0.24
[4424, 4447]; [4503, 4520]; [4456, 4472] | 0.29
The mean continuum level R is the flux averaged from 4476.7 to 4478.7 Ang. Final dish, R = 27.3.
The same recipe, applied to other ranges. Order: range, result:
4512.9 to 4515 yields 26.3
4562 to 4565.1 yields 29.3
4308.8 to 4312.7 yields 26.9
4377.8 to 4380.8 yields 29.3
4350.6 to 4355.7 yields 31.3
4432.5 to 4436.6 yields 24.1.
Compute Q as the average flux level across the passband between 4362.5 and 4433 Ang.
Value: 27.9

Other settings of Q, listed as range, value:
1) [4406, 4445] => 26.2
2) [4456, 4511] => 26.9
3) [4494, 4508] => 27.5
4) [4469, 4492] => 26.2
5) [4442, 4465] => 27.5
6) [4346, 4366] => 30.5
